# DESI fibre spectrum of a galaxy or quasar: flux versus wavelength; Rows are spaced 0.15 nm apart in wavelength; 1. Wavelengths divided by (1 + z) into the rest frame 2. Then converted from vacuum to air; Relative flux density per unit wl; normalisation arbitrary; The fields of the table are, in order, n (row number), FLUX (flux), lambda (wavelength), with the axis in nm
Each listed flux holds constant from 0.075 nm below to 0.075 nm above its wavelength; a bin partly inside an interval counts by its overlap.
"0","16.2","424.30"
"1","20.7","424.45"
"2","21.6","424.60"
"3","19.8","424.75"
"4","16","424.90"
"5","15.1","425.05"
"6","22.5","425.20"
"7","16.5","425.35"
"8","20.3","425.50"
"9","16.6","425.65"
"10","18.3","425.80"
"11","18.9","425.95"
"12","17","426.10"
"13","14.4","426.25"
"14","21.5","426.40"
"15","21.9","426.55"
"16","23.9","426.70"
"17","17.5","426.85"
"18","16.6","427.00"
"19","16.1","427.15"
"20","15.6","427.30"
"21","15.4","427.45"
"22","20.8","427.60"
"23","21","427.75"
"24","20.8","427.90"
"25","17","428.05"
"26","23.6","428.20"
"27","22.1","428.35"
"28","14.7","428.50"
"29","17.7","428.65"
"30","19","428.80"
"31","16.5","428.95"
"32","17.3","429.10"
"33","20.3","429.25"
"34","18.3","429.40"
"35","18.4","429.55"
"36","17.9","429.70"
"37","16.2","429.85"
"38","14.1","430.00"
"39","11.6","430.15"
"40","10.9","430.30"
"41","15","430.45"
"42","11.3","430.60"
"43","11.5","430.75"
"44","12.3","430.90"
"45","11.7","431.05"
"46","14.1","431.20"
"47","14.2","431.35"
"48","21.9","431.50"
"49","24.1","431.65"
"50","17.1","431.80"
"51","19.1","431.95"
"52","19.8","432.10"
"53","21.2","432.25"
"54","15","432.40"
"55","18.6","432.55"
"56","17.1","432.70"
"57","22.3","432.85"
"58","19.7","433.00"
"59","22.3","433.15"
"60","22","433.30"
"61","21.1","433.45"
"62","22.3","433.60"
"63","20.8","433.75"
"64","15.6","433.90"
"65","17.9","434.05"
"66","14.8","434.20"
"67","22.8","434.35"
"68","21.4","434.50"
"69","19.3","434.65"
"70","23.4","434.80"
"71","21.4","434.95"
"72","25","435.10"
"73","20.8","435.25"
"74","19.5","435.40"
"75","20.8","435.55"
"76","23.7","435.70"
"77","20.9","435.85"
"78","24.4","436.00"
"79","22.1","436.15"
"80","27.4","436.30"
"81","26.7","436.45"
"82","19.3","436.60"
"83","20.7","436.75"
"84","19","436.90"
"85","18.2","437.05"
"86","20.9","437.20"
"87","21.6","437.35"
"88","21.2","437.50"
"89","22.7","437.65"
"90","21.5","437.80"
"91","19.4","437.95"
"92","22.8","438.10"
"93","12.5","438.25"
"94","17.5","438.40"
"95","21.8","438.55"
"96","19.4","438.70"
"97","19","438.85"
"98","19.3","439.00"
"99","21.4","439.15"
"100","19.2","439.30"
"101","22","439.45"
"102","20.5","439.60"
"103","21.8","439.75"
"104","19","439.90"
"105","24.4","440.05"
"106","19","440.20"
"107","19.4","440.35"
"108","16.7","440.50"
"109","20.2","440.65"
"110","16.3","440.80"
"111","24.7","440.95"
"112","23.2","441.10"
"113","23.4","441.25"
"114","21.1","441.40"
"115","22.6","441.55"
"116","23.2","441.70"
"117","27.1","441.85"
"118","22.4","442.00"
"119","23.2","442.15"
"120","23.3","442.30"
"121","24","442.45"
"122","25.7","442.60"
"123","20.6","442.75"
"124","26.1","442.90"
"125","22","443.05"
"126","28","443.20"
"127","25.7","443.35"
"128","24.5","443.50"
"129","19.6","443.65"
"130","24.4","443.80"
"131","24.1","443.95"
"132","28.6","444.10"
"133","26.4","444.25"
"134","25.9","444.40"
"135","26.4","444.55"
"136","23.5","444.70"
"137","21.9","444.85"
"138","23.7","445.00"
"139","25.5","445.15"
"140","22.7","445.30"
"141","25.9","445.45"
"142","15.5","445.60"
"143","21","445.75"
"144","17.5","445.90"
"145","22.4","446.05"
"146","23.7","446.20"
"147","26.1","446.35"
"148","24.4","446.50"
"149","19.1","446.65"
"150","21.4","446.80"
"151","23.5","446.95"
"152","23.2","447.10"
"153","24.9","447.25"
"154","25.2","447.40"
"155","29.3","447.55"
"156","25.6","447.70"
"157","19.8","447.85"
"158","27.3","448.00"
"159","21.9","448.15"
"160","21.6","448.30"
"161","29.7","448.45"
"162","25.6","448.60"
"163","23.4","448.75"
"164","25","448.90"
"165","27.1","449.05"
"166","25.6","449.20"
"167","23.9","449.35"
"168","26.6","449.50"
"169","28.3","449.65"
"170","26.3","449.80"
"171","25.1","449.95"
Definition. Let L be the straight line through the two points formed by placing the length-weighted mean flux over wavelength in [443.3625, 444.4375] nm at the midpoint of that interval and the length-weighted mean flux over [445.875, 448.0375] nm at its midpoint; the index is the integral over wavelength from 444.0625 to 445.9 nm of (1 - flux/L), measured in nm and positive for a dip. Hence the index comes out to 0.06 nm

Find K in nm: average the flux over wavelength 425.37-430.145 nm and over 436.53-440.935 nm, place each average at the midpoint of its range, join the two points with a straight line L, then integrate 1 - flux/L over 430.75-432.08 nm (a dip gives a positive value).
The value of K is 0.16 nm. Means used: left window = 18.3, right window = 20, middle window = 16.6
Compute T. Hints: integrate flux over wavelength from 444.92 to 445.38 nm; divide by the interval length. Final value 24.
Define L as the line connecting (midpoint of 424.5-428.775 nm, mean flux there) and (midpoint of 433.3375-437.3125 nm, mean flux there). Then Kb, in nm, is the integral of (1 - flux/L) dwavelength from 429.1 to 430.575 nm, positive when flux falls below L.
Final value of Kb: 0.29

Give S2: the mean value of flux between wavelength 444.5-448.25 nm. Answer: 23.2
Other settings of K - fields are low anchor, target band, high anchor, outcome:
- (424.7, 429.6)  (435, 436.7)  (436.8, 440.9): -0.28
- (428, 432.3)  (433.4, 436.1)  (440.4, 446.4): -0.26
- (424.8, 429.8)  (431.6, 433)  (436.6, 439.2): -0.01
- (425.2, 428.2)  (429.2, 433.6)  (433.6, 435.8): 0.56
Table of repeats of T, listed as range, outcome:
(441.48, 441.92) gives 24.3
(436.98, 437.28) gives 19.6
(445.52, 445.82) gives 18.3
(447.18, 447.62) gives 26.5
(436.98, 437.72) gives 20.9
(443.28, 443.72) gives 23.3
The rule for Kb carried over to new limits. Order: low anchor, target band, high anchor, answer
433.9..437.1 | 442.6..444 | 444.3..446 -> -0.10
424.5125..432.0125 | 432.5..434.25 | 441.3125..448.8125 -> -0.02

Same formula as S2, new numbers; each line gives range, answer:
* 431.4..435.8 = 20.3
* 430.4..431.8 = 15.2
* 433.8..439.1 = 20.7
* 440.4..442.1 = 21.9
